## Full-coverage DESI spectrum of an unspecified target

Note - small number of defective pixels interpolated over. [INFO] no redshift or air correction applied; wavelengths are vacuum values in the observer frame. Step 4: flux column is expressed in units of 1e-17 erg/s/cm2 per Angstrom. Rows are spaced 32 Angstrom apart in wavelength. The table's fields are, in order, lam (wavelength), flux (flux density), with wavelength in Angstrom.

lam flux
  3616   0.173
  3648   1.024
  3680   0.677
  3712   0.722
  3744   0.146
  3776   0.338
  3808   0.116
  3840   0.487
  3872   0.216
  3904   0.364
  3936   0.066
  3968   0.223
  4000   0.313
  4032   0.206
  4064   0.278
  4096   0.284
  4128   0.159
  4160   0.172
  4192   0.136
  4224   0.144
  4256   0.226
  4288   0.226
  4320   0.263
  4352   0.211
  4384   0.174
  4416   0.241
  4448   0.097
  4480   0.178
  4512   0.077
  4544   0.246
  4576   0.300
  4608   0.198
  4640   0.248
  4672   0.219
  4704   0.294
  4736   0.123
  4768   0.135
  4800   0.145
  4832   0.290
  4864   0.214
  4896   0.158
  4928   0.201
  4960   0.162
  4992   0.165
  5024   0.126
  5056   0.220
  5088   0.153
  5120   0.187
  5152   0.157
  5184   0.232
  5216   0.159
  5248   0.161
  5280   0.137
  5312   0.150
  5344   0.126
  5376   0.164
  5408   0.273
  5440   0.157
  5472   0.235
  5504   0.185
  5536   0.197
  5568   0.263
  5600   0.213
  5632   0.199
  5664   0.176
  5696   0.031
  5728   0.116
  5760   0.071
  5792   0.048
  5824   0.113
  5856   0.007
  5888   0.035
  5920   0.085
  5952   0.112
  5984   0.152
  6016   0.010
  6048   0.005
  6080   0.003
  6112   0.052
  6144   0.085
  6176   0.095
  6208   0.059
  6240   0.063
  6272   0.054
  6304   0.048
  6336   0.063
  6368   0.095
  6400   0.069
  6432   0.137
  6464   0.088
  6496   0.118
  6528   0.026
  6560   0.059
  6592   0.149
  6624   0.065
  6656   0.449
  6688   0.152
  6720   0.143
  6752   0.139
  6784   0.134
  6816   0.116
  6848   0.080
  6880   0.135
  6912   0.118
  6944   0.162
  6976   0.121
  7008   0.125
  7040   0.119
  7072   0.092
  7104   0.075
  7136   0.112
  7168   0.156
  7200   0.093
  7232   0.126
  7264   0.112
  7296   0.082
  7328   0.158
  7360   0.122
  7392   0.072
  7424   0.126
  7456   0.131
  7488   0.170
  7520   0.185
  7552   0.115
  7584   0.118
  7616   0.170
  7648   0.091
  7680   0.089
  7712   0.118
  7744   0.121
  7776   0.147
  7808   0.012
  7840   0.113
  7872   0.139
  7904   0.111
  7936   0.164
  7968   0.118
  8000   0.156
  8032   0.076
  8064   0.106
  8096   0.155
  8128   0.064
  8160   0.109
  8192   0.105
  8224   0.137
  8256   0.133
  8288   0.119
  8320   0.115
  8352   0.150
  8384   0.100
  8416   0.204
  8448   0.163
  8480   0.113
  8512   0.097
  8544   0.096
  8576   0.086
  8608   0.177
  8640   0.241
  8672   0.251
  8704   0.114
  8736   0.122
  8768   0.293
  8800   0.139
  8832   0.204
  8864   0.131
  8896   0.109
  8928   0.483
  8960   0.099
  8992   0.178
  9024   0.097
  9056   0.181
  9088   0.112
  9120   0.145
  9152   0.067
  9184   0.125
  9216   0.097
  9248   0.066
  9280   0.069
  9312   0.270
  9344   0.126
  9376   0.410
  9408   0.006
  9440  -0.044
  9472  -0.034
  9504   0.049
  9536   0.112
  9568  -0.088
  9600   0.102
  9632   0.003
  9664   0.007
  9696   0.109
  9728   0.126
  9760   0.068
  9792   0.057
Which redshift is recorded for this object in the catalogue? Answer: 0.78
